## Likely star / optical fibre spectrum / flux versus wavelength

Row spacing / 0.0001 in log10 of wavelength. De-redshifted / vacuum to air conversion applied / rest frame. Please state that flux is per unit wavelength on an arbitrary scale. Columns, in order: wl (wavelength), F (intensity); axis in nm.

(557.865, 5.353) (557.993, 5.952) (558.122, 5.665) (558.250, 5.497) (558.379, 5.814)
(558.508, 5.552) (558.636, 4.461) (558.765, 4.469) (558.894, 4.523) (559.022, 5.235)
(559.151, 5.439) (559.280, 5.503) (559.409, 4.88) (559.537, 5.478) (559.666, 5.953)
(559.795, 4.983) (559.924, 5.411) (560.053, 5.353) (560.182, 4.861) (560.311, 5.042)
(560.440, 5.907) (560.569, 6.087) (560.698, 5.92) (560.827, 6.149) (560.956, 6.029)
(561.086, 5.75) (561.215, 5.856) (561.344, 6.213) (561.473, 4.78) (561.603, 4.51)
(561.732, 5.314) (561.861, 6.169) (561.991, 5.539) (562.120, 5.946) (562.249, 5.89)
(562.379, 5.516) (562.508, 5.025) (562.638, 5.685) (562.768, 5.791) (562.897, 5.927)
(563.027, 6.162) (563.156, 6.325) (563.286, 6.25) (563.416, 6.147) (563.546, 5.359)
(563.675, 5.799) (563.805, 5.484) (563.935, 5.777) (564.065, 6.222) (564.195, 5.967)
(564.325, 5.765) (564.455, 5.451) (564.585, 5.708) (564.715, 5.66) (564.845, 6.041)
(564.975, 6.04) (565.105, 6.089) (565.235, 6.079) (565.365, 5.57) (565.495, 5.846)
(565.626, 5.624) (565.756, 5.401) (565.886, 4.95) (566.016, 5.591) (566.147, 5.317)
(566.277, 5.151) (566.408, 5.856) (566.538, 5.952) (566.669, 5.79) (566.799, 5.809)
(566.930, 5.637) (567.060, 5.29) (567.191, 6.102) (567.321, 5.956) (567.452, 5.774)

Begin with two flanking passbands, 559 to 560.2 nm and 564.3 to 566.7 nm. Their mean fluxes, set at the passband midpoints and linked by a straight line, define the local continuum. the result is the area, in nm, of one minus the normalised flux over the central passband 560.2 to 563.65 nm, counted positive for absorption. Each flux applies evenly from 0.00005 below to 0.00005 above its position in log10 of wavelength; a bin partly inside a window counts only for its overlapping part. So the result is -0.17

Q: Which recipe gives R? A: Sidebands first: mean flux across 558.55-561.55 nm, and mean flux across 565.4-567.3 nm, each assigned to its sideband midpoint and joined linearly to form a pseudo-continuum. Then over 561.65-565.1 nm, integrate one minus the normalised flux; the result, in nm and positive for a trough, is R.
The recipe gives -0.186 nm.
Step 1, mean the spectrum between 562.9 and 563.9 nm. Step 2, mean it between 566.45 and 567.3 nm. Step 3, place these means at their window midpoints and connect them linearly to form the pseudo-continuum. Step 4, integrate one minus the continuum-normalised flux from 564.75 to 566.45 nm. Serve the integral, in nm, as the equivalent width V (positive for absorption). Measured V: 0.05 nm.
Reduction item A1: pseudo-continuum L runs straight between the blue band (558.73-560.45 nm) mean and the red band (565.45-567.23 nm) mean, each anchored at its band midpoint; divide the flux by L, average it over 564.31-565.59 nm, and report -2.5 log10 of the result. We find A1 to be -0.06 mag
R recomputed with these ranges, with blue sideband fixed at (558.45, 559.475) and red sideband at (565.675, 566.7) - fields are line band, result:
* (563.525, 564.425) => -0.07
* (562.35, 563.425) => -0.12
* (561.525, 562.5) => -0.06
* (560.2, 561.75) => -0.14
